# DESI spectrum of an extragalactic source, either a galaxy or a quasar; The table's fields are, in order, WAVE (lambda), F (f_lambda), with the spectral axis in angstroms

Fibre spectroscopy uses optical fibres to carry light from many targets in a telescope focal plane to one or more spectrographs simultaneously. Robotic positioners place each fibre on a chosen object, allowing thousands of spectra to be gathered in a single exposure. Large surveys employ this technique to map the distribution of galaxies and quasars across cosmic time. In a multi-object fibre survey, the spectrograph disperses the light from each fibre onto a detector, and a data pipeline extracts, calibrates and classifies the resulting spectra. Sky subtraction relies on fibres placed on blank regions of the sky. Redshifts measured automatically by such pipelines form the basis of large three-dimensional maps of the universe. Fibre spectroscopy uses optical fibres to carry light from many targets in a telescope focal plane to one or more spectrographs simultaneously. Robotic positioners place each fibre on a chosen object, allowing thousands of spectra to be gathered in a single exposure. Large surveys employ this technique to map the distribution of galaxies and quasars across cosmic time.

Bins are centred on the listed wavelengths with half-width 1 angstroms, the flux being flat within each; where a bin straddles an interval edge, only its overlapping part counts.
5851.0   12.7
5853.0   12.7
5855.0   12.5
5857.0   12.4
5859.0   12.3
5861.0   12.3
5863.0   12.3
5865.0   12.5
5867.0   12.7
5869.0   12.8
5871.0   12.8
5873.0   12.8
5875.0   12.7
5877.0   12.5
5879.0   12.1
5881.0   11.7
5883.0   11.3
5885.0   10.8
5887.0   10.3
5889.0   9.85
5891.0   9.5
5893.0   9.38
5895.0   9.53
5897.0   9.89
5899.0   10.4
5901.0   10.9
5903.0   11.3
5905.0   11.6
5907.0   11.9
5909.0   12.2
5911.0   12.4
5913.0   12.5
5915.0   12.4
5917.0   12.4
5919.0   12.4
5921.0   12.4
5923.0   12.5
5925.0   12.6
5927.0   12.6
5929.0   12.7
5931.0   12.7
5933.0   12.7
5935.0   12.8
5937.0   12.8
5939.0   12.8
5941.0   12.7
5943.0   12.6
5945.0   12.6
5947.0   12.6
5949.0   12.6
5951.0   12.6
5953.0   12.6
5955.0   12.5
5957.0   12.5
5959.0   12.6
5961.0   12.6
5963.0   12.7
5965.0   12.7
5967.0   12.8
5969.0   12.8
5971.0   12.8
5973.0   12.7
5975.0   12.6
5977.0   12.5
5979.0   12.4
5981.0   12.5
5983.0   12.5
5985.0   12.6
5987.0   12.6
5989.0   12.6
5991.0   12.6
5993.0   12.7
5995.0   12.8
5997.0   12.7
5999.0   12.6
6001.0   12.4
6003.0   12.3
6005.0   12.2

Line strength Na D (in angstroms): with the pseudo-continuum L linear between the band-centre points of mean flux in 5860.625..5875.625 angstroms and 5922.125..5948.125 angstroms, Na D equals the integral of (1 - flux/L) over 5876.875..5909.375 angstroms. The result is 4.7 angstroms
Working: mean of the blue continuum 12.6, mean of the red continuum 12.7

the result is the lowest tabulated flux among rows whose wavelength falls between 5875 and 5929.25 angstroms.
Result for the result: 9.38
